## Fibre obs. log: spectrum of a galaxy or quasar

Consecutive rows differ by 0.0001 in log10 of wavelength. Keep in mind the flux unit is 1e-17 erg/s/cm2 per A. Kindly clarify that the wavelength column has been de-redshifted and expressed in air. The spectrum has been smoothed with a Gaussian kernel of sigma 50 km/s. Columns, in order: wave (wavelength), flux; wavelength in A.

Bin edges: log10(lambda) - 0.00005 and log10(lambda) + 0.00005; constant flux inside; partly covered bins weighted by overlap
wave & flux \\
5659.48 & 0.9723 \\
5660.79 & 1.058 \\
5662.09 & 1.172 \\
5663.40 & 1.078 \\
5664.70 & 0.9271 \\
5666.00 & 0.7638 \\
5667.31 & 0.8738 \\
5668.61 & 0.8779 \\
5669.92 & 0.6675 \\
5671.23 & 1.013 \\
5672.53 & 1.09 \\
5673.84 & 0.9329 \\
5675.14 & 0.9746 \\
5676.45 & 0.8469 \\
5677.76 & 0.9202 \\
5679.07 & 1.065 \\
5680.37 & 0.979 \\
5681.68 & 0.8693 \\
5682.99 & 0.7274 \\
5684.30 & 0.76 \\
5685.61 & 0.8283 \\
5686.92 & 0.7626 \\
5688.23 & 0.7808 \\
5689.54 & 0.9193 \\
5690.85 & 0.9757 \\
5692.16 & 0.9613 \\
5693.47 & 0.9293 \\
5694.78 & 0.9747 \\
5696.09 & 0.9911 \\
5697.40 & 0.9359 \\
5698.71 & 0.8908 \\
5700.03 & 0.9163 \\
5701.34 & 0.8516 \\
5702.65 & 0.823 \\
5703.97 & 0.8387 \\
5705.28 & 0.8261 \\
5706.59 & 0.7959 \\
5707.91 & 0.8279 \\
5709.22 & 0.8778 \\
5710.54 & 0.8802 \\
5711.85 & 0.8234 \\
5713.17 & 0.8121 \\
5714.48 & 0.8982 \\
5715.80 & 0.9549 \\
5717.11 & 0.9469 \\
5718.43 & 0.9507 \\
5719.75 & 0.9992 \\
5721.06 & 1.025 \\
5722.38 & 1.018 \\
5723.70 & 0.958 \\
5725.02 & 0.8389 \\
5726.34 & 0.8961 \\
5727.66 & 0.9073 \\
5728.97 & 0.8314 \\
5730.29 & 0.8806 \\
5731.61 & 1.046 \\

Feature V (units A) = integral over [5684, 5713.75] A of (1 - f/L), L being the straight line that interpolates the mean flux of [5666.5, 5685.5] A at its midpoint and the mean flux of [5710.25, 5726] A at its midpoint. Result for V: 1.4 A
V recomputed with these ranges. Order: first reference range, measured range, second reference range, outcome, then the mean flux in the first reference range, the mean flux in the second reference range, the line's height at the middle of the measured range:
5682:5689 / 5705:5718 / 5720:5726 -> 0.53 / 0.778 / 0.959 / 0.904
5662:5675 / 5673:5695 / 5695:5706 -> 0.37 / 0.931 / 0.888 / 0.91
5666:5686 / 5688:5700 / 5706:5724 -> -0.44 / 0.891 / 0.911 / 0.901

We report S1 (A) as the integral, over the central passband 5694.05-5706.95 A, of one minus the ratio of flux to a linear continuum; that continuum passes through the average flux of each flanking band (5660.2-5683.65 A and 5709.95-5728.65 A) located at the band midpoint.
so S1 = 0.6 A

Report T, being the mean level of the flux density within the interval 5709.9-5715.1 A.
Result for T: 0.854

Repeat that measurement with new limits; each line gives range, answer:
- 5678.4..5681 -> 1.02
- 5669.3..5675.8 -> 0.937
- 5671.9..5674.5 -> 1.01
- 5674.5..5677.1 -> 0.909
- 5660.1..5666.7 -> 0.998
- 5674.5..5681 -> 0.957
